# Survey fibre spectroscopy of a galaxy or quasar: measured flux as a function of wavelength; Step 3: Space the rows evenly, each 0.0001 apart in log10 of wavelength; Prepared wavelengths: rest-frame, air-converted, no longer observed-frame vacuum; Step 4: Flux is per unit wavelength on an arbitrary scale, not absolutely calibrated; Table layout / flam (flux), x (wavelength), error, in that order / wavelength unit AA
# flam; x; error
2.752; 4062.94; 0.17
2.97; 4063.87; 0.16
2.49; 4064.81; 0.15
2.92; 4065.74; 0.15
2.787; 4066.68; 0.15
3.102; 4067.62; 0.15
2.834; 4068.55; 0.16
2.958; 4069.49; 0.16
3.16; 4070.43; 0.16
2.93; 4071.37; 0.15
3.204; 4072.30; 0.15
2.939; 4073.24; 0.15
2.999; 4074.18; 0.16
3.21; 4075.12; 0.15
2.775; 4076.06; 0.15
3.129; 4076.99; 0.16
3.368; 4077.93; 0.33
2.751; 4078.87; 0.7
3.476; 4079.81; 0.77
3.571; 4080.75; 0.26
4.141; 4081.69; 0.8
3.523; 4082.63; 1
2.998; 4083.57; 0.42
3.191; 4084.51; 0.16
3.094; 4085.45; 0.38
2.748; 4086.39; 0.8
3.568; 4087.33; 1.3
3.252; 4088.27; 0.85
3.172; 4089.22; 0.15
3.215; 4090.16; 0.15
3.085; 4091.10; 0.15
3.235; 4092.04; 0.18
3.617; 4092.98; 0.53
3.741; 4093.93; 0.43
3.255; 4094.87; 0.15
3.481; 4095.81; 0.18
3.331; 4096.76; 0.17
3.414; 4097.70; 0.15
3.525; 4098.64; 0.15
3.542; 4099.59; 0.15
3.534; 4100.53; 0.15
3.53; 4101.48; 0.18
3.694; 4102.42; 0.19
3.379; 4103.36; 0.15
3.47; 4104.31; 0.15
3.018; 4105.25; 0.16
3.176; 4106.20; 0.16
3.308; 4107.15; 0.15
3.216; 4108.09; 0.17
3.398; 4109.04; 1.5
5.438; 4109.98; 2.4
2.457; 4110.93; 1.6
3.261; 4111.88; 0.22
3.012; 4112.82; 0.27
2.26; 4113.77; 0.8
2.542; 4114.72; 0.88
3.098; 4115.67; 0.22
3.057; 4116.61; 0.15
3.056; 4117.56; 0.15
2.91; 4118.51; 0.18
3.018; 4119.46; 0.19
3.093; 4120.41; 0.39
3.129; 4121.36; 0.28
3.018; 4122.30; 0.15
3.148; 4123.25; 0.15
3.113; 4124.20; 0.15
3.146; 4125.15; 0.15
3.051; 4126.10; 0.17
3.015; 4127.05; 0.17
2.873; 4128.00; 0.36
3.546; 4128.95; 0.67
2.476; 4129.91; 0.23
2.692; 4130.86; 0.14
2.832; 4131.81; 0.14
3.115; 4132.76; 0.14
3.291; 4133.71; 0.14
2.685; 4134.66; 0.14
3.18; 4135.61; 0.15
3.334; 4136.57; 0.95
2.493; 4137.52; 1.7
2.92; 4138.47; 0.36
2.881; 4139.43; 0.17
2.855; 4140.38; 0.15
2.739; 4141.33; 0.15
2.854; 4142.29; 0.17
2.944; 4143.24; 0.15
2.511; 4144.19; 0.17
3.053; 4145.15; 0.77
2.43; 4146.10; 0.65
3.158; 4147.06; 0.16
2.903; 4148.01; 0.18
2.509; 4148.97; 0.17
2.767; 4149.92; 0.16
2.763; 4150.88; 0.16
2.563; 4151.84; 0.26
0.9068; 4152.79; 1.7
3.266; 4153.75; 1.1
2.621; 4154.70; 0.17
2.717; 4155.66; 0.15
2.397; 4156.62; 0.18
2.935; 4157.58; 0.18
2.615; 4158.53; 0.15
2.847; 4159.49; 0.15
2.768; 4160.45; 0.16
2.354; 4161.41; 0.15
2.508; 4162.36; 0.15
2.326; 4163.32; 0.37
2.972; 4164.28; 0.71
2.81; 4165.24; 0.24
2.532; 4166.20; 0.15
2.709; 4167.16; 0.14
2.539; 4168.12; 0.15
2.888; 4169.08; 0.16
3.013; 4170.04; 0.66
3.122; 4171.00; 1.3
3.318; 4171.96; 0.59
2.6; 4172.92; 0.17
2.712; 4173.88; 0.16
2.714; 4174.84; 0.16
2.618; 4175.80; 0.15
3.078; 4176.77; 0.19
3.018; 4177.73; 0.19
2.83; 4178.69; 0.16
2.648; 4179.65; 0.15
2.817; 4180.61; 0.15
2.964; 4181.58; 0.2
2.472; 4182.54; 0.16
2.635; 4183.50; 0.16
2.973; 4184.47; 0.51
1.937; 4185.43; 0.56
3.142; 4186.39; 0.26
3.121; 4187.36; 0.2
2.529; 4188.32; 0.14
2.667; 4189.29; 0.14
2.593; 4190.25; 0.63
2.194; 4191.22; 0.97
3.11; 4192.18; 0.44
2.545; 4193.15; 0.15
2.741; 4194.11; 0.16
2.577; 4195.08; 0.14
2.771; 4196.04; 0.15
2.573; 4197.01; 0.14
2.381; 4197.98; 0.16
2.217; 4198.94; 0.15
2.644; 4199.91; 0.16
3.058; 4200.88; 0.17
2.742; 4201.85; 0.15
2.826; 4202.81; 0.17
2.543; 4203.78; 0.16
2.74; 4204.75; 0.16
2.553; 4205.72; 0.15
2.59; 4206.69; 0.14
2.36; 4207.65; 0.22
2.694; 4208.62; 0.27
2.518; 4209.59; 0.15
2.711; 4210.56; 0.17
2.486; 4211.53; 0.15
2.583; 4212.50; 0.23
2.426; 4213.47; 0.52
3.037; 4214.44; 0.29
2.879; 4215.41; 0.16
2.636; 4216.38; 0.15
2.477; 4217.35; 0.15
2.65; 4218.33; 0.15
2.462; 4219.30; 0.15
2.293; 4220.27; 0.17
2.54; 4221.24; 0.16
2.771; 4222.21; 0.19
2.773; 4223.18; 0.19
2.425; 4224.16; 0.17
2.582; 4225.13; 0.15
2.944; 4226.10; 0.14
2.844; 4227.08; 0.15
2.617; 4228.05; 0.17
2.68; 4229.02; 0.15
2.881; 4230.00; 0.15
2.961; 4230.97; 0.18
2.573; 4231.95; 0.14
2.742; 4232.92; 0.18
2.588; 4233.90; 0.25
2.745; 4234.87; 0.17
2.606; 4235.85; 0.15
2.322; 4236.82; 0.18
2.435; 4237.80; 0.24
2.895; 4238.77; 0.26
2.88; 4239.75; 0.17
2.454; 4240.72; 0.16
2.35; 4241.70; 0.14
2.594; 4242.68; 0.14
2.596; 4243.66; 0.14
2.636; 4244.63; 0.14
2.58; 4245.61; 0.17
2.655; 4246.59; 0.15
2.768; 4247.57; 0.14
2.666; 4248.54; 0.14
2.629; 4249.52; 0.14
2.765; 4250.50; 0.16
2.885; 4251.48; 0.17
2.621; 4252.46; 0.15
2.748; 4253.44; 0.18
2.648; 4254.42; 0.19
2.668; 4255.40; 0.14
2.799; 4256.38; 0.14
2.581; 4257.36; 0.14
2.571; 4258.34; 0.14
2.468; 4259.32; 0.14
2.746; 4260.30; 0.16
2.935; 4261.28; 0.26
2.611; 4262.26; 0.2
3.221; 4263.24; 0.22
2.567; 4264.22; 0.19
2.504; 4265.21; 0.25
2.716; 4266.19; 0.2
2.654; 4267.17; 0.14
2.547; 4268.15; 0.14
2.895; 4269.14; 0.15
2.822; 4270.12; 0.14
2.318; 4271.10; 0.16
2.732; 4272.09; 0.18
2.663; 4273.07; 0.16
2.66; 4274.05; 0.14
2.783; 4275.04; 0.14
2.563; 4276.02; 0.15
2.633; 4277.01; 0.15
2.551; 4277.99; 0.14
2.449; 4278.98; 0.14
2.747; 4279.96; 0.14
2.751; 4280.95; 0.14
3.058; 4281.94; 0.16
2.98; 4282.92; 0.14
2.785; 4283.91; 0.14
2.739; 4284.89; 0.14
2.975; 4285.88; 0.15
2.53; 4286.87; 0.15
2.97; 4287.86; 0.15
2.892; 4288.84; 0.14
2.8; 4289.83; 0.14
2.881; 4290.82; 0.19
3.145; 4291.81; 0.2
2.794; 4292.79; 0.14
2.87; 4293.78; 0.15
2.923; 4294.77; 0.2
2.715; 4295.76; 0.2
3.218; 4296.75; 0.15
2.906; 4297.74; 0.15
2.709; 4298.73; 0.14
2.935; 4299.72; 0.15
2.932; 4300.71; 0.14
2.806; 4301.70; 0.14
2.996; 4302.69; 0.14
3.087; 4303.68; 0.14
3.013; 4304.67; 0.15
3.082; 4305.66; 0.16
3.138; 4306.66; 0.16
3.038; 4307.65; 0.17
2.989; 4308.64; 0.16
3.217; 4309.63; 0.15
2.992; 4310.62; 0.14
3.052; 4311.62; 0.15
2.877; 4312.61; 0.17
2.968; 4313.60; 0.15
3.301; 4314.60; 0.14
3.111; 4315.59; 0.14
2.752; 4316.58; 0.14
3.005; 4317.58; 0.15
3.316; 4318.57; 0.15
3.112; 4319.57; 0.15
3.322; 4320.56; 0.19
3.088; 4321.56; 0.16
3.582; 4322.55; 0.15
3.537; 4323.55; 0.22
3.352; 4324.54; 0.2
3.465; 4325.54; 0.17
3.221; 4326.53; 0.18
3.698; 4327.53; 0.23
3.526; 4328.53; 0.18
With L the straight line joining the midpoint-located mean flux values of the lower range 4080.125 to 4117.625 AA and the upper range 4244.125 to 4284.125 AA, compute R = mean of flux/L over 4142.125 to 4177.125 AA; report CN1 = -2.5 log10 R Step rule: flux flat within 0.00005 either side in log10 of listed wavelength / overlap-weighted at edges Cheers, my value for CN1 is 0.14 mag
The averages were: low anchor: 3.32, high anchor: 2.7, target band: 2.71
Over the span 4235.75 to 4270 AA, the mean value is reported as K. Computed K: 2.67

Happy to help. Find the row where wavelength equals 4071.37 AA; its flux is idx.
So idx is 2.93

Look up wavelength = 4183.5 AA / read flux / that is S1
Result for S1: 2.635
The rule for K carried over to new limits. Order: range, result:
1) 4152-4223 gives 2.67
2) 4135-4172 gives 2.74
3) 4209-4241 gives 2.65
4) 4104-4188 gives 2.87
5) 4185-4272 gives 2.65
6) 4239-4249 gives 2.63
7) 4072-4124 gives 3.25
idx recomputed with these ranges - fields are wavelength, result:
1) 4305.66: 3.082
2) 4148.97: 2.509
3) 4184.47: 2.973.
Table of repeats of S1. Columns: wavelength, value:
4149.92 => 2.767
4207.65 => 2.36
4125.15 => 3.146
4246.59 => 2.655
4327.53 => 3.698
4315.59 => 3.111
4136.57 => 3.334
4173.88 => 2.712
